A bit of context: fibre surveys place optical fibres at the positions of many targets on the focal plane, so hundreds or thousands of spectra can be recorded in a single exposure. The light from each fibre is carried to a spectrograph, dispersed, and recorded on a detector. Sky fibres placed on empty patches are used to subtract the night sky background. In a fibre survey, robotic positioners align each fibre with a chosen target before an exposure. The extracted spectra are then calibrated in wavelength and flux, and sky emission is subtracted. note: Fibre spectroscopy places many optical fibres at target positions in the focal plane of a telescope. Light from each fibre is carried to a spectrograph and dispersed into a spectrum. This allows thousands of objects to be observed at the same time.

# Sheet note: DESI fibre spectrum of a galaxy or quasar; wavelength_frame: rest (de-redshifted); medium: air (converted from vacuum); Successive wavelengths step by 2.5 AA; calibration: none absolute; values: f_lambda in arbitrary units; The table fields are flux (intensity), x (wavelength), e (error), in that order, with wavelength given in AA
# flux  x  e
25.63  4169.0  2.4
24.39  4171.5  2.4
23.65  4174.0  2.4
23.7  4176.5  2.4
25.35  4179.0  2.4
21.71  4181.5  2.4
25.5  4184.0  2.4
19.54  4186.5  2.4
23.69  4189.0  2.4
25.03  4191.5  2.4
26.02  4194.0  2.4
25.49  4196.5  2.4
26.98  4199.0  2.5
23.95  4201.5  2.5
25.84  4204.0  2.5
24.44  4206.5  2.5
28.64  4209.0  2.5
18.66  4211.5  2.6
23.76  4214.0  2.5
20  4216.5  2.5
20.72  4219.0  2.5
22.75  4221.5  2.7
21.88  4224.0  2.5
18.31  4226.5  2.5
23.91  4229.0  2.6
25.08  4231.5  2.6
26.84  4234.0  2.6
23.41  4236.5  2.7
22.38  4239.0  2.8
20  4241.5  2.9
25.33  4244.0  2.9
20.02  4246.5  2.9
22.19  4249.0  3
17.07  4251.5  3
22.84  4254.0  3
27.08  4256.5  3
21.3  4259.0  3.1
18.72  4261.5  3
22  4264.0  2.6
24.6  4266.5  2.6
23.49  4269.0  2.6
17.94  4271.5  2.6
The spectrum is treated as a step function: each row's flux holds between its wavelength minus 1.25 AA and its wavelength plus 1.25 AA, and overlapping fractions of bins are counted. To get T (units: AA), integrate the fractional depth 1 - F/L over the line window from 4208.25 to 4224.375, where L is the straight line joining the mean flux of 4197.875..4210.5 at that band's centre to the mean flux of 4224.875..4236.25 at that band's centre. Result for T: 1.7 AA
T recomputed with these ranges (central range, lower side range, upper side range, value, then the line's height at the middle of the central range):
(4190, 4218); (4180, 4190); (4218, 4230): -2.9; 22.1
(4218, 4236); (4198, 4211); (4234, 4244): 0.7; 23.9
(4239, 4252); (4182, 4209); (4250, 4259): 0.7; 22.6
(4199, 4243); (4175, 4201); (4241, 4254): -1.1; 22.6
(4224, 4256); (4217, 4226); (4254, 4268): -0.6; 22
